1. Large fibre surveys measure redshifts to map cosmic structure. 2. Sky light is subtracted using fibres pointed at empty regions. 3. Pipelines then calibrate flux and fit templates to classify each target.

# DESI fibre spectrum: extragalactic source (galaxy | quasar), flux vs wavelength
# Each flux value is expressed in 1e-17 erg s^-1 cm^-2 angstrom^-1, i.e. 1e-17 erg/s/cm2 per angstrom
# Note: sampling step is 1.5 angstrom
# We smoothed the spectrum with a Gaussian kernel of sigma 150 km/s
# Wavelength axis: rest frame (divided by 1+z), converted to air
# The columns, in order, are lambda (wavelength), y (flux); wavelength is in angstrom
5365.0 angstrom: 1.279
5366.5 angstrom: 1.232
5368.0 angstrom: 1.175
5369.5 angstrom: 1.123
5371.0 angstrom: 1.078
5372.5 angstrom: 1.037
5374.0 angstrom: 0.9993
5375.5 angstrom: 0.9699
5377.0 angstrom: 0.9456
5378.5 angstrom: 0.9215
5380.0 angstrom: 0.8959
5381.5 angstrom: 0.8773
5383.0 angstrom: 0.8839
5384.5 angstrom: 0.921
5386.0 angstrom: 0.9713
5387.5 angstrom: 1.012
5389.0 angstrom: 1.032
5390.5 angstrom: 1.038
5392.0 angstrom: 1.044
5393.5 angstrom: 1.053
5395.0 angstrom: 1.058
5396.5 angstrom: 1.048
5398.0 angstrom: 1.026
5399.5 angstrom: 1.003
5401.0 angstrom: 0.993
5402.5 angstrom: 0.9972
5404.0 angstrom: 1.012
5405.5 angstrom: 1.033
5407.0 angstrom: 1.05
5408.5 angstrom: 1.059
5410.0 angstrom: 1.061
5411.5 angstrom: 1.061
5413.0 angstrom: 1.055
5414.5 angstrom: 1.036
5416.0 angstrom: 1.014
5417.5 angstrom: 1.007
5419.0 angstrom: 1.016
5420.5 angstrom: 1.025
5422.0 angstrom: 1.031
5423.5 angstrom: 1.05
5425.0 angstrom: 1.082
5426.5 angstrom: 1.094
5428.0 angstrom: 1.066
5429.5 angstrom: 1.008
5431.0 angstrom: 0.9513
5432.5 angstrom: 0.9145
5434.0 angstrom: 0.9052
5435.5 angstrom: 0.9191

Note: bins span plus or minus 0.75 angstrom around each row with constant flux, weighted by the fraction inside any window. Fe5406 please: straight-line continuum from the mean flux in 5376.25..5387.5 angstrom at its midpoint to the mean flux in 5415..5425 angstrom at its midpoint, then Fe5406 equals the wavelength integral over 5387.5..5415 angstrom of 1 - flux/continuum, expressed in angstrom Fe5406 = -1.7 angstrom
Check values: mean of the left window 0.923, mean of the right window 1.03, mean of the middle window 1.04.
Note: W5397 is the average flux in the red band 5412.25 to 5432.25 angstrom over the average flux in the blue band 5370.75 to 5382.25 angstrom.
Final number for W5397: 1.1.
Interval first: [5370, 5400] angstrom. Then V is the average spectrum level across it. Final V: 0.992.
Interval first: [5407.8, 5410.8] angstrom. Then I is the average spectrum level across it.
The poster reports 1.06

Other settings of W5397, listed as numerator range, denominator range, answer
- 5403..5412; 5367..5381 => 1.03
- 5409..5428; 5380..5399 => 1.05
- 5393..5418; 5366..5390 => 1.03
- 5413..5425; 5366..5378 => 0.97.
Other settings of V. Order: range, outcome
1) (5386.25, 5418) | 1.03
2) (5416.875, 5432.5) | 1.03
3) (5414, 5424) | 1.02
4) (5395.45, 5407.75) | 1.02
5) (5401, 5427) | 1.04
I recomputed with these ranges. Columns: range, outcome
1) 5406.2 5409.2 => 1.05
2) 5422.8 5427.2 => 1.08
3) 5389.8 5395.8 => 1.05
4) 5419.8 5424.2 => 1.04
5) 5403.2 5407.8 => 1.03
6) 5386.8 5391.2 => 1.03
